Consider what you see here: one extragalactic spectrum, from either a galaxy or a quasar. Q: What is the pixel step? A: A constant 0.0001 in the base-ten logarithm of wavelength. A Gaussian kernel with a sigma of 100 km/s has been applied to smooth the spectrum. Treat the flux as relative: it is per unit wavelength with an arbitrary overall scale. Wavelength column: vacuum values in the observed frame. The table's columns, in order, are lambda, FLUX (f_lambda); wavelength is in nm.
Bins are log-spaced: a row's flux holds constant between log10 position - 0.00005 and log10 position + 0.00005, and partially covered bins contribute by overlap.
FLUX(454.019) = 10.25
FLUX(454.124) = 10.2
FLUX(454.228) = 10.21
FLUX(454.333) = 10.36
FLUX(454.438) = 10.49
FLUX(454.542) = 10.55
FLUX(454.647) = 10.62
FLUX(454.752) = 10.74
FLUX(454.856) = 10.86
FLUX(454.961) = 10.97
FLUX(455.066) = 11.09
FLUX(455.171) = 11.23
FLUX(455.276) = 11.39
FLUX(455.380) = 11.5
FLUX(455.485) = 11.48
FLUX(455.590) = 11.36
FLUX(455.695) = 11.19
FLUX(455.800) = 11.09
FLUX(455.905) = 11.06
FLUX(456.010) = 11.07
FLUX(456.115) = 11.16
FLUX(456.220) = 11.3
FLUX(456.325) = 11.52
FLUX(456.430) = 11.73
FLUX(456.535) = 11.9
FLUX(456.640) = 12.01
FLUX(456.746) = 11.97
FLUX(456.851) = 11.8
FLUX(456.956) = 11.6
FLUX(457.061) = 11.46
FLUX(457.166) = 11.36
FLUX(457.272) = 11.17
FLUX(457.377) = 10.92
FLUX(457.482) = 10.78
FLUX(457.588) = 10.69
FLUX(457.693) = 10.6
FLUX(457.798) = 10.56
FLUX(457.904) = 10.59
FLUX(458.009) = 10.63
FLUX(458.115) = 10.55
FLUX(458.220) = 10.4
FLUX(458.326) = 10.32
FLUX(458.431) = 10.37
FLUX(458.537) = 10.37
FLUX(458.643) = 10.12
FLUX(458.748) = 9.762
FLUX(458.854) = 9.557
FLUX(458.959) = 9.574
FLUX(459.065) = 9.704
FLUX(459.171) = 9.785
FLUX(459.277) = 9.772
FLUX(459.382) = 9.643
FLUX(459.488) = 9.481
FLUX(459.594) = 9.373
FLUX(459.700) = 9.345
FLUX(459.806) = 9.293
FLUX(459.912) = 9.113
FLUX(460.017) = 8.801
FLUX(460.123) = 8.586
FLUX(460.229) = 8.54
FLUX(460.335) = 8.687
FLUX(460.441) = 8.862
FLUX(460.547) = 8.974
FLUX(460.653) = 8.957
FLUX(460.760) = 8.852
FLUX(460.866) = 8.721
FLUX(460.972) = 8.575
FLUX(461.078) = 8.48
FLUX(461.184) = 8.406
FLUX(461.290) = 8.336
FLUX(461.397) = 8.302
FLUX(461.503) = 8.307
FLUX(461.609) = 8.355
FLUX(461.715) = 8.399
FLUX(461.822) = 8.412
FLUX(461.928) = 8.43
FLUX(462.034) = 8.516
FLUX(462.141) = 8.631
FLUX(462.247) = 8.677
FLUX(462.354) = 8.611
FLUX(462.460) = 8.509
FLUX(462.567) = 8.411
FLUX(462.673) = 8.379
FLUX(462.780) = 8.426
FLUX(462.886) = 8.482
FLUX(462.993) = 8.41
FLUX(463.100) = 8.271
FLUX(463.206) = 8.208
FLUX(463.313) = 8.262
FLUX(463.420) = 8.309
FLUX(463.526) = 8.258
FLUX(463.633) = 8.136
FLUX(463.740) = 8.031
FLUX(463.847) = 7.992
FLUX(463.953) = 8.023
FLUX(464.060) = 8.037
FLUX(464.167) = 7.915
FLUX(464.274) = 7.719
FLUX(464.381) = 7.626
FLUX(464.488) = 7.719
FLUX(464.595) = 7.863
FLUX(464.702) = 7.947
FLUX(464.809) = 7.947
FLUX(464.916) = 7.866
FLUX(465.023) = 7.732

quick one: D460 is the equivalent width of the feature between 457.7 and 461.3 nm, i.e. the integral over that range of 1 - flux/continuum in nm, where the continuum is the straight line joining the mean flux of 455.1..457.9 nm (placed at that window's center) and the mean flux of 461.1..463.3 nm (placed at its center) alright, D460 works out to 0.12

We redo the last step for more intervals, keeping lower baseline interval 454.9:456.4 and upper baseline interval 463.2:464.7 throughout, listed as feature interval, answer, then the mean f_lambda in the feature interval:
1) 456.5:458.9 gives -0.09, 10.8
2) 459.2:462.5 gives 0.15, 8.78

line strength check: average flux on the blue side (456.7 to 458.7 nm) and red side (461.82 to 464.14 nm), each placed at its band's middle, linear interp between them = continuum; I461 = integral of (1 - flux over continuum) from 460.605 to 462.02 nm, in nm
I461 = 0.10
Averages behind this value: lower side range 10.9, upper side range 8.33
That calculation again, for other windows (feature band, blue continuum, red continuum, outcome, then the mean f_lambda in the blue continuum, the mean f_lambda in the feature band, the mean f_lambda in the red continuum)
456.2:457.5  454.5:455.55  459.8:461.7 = -0.16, 11.1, 11.5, 8.66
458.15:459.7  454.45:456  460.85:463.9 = -0.03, 11.1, 9.86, 8.38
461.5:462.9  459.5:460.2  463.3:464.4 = 0.00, 9.09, 8.48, 8.03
